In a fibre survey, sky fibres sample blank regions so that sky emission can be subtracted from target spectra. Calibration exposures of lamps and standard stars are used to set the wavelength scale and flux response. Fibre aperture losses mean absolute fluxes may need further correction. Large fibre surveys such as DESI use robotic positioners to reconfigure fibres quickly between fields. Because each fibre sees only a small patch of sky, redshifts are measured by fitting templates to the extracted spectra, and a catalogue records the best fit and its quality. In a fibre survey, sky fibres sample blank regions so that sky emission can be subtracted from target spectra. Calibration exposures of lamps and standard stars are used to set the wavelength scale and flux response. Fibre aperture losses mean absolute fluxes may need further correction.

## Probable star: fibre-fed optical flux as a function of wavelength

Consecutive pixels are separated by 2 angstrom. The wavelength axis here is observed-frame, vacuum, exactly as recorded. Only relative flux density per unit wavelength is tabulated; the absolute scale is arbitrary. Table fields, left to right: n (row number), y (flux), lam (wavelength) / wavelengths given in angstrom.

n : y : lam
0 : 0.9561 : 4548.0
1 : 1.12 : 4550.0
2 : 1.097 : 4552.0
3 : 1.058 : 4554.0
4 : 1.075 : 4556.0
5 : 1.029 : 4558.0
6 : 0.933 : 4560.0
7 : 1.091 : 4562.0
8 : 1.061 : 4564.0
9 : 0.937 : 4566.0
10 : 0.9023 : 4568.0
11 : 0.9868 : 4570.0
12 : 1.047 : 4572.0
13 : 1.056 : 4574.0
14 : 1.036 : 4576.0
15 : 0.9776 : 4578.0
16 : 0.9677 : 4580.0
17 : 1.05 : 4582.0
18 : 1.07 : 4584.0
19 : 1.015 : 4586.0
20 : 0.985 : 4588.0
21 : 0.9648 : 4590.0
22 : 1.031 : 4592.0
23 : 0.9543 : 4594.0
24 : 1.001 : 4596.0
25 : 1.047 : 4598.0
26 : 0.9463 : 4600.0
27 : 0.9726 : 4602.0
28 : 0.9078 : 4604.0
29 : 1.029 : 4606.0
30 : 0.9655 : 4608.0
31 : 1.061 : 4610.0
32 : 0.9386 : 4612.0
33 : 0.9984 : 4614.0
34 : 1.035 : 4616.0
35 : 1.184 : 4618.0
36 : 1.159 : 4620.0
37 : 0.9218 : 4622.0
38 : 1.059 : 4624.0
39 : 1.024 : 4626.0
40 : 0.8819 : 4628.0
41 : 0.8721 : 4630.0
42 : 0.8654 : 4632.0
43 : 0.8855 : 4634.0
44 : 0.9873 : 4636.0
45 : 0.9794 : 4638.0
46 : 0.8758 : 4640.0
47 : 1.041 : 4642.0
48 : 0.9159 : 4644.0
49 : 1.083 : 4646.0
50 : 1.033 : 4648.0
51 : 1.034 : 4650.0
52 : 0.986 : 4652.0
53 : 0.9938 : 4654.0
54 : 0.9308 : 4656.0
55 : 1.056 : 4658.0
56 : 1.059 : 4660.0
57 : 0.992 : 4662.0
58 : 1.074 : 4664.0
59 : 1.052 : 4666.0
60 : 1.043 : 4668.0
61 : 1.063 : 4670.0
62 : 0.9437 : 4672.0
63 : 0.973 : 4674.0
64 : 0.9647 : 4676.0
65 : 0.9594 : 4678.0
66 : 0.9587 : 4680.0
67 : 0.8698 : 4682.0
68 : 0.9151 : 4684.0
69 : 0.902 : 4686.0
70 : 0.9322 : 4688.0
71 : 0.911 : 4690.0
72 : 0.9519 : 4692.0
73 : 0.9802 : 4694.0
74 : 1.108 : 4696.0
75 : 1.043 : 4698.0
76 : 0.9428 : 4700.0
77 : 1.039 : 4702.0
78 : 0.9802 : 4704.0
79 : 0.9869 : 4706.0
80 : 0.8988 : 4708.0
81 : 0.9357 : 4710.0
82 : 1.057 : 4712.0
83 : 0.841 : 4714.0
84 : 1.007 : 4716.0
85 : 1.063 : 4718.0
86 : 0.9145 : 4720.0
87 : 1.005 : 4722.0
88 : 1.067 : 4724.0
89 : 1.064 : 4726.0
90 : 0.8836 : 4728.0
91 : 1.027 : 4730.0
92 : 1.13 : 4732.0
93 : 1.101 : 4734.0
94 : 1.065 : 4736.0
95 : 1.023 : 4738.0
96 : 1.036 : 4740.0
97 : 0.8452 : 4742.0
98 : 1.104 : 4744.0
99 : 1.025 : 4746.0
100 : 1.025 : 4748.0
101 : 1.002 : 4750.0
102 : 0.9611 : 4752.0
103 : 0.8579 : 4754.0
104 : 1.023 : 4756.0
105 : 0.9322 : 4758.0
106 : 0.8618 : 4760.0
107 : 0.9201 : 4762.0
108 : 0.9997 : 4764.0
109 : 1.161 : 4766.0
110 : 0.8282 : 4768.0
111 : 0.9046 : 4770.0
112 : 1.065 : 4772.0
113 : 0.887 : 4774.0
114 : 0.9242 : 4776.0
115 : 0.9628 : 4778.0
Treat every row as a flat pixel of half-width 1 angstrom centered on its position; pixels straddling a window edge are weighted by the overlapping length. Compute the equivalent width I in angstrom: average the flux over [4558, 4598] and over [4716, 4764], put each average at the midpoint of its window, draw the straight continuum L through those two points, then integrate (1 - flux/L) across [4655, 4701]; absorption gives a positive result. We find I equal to 0.77 angstrom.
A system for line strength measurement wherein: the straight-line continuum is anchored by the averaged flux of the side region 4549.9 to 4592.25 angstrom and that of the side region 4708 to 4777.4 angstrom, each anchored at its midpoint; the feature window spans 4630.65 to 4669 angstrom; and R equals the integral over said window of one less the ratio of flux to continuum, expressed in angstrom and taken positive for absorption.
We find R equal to 0.4 angstrom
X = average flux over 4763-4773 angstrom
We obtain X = 0.992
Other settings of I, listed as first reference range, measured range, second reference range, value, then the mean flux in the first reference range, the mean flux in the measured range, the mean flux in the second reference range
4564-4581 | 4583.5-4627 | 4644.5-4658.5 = -0.5 angstrom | 0.993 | 1.01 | 1.01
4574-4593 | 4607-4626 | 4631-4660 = -0.8 angstrom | 1.01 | 1.04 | 0.979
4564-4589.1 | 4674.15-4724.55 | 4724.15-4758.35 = 2.0 angstrom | 1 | 0.969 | 1.01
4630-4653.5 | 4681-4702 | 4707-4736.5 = 0.6 angstrom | 0.968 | 0.96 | 1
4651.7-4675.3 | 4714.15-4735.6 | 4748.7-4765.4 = -1.0 angstrom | 1.01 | 1.02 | 0.951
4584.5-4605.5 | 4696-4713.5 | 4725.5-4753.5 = 0.4 angstrom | 0.986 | 0.988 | 1.02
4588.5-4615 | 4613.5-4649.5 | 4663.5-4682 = 0.0 angstrom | 0.986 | 0.989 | 0.994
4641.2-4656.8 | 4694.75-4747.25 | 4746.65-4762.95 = -2.2 angstrom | 1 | 1.01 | 0.95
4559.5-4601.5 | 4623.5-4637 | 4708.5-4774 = 0.9 angstrom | 1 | 0.935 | 0.989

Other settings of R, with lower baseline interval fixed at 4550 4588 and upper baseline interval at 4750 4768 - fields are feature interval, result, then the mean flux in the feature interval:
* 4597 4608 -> 0.4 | 0.979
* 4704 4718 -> 0.2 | 0.964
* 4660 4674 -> -0.5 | 1.03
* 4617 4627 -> -0.6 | 1.07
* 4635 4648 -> 0.2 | 0.984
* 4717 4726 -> -0.4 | 1.02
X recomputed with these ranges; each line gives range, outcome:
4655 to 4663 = 1.01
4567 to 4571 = 0.945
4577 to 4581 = 0.973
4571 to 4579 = 1.03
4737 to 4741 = 1.03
